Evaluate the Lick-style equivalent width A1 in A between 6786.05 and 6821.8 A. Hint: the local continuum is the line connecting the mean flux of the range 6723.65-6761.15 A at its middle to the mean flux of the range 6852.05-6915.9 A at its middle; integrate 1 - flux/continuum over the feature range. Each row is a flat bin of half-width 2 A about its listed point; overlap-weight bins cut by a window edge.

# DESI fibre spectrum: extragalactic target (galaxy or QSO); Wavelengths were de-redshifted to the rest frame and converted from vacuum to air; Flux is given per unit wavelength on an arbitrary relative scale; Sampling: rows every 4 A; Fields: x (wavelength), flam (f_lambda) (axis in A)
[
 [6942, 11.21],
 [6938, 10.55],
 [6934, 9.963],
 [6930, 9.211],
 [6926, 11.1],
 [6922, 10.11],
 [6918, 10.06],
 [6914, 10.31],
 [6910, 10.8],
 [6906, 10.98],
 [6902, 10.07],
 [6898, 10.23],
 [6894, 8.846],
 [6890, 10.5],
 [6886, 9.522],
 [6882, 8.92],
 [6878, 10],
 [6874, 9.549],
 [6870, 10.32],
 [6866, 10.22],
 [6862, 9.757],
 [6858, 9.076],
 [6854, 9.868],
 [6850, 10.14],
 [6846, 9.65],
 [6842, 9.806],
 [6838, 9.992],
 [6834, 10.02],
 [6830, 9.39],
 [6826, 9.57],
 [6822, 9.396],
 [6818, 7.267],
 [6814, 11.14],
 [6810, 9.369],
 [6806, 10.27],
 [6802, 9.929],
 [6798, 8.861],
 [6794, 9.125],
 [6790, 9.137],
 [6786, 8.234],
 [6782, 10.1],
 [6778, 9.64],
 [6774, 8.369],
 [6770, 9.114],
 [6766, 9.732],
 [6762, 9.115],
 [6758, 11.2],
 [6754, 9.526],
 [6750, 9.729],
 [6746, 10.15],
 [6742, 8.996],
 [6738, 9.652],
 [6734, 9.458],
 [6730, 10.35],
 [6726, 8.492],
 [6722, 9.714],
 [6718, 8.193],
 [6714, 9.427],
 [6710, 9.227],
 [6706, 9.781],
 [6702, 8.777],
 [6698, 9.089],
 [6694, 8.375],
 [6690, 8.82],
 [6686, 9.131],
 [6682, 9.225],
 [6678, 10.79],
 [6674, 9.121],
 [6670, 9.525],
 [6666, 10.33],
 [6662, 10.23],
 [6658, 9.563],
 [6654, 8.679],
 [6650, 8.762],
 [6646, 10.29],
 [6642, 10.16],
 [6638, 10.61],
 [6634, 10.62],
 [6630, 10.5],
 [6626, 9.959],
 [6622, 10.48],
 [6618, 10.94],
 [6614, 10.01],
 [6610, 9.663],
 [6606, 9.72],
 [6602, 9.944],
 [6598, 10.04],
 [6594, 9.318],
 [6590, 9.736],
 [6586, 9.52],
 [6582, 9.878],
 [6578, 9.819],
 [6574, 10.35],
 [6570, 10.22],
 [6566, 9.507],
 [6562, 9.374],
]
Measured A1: 1.8 A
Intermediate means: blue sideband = 9.71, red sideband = 9.93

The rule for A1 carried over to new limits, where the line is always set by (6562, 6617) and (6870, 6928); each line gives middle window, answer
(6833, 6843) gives 0.1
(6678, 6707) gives 2.3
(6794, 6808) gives 0.6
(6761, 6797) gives 2.9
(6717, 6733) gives 1.1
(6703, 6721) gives 1.4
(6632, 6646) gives -0.8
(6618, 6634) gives -0.9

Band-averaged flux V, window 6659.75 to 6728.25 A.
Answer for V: 9.31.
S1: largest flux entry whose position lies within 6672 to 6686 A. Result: 10.79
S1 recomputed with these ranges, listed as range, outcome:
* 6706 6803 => 11.2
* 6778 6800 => 10.1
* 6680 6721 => 9.781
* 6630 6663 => 10.62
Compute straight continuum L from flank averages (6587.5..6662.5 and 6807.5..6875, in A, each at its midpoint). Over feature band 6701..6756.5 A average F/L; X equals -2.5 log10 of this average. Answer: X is 0.05 mag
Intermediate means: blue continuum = 9.95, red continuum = 9.68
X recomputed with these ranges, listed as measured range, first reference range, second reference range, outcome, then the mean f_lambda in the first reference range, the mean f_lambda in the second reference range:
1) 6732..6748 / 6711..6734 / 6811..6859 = -0.03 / 9.25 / 9.62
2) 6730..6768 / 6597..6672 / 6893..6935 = 0.03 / 10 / 10.2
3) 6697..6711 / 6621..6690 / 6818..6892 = 0.07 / 9.84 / 9.69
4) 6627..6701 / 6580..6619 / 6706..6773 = 0.00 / 9.85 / 9.5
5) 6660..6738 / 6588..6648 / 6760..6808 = 0.04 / 10.1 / 9.3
